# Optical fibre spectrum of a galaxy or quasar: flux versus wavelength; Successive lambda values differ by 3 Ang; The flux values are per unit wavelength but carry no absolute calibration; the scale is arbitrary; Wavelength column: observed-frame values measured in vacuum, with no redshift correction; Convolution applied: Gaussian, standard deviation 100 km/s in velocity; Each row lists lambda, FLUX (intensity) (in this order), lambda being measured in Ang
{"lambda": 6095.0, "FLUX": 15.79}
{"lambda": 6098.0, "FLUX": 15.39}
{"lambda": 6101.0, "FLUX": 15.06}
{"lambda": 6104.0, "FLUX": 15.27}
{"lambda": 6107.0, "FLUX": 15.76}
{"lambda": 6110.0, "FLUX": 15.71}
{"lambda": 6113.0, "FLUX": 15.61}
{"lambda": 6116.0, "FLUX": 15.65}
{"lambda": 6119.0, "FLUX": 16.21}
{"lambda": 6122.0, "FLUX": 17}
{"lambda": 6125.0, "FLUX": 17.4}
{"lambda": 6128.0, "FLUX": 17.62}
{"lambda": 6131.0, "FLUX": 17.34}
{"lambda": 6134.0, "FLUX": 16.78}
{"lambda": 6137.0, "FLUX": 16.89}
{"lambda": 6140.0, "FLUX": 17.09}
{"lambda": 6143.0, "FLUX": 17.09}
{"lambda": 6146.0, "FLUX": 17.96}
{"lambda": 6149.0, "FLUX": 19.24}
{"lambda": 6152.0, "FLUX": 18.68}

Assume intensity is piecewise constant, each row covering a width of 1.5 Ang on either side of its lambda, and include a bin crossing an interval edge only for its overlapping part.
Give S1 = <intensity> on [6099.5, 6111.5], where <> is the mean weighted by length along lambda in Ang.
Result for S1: 15.5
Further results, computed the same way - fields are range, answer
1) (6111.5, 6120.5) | 15.8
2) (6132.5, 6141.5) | 16.9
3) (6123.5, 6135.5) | 17.3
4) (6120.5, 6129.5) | 17.3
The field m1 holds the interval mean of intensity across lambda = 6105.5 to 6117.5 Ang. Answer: 15.7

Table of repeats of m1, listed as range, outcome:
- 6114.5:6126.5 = 16.6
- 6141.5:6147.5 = 17.5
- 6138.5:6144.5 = 17.1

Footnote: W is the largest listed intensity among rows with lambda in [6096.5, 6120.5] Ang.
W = 16.21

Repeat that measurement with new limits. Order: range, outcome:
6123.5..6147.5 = 17.96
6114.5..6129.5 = 17.62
